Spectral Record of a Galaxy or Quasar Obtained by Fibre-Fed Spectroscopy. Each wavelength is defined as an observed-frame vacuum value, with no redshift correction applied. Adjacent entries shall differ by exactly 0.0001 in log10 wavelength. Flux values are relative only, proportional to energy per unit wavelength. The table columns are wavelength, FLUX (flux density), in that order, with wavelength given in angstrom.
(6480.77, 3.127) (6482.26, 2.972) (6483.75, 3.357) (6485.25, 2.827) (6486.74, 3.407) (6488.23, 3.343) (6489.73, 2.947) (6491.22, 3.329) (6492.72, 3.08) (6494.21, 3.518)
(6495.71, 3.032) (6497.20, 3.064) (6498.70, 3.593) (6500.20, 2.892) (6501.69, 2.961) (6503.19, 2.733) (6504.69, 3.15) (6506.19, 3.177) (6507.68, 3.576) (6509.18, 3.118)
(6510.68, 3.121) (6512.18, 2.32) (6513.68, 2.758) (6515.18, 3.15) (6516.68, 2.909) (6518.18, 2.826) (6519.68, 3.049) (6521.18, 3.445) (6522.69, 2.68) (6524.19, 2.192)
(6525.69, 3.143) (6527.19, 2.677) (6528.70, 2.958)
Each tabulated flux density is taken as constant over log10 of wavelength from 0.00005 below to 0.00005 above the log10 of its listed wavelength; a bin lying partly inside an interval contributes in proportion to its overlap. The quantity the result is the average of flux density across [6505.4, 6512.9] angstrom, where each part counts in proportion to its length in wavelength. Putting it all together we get 3.07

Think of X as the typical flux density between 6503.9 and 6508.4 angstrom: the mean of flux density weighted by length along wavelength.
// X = 3.3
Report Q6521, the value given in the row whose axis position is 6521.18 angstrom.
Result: 3.445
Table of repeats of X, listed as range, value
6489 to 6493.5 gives 3.13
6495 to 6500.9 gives 3.15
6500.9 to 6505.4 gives 2.95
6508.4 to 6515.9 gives 2.89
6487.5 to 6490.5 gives 3.14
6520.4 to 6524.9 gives 2.78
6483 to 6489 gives 3.23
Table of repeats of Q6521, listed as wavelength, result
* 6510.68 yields 3.121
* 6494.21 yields 3.518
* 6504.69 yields 3.15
